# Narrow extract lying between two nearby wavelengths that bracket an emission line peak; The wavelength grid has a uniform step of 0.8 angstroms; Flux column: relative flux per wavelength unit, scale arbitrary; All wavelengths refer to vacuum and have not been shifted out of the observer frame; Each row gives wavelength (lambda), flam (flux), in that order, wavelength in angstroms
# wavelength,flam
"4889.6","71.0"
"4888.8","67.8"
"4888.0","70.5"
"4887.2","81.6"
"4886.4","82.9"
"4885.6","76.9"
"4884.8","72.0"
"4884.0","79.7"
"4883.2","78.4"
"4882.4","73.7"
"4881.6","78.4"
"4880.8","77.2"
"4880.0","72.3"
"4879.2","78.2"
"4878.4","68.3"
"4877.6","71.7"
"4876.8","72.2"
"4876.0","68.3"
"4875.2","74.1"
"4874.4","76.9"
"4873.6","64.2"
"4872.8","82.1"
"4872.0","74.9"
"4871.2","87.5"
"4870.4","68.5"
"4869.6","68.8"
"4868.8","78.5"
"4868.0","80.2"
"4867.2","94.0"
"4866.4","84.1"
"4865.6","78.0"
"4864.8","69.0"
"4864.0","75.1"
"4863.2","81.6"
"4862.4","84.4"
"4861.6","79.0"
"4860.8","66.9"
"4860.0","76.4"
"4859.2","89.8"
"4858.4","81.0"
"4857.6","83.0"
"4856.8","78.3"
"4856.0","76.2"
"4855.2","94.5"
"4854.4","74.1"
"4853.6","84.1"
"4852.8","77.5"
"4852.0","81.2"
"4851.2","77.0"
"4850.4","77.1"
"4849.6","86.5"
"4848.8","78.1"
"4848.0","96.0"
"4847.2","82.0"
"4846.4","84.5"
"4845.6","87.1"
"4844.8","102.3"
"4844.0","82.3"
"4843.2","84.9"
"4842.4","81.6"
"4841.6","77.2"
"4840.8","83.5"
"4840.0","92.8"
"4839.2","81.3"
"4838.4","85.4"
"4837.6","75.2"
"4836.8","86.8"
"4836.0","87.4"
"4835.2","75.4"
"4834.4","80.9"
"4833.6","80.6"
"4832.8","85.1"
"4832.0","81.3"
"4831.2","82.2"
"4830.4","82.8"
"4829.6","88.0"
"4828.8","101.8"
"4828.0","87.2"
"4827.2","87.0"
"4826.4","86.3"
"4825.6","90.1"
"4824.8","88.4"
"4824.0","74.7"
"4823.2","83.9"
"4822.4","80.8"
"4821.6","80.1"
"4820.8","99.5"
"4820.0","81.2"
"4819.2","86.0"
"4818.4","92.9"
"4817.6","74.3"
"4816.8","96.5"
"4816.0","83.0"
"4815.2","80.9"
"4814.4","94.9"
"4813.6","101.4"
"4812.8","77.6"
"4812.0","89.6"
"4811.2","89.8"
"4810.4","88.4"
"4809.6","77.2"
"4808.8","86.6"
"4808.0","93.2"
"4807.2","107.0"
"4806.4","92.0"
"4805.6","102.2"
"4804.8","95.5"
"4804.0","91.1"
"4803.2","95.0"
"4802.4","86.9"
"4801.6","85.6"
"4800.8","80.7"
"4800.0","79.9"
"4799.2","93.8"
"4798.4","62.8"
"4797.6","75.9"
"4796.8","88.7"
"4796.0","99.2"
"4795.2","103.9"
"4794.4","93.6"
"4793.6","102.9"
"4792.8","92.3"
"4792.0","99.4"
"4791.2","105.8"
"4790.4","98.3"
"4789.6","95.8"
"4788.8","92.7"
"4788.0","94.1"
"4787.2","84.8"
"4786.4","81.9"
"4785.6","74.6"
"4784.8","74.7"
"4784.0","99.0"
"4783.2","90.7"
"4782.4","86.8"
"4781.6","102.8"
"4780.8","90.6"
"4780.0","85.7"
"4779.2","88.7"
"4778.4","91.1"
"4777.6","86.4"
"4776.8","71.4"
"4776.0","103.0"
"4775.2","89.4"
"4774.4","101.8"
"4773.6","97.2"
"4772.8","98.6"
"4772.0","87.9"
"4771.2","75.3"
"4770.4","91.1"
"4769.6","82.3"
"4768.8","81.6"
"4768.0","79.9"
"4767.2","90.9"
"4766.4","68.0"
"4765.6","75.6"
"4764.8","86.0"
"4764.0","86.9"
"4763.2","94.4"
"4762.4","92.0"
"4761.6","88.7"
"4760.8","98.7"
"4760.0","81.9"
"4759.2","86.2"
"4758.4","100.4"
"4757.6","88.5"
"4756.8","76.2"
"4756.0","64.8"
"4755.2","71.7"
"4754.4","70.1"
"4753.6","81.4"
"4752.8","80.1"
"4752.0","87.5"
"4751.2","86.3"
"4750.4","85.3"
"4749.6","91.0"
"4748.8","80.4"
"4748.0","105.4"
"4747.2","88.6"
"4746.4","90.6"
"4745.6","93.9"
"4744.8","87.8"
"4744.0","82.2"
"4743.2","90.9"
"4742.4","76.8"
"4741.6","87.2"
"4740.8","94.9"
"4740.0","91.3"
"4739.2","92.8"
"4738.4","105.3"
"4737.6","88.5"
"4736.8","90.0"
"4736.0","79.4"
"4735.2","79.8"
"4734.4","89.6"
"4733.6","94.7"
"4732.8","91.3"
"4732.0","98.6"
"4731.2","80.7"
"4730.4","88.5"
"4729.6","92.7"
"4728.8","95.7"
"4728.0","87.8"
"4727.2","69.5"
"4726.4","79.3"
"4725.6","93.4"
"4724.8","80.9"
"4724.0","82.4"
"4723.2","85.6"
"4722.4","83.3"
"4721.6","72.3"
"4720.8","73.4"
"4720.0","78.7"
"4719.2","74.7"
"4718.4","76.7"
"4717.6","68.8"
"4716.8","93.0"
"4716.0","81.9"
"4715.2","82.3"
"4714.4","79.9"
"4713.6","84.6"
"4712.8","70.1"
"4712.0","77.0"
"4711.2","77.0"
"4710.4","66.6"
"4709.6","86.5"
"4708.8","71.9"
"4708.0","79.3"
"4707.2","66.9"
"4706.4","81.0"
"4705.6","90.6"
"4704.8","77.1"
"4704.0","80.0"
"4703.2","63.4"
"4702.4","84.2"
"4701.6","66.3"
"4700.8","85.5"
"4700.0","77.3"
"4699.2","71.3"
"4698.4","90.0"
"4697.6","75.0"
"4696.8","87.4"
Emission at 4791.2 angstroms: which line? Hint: Mg II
